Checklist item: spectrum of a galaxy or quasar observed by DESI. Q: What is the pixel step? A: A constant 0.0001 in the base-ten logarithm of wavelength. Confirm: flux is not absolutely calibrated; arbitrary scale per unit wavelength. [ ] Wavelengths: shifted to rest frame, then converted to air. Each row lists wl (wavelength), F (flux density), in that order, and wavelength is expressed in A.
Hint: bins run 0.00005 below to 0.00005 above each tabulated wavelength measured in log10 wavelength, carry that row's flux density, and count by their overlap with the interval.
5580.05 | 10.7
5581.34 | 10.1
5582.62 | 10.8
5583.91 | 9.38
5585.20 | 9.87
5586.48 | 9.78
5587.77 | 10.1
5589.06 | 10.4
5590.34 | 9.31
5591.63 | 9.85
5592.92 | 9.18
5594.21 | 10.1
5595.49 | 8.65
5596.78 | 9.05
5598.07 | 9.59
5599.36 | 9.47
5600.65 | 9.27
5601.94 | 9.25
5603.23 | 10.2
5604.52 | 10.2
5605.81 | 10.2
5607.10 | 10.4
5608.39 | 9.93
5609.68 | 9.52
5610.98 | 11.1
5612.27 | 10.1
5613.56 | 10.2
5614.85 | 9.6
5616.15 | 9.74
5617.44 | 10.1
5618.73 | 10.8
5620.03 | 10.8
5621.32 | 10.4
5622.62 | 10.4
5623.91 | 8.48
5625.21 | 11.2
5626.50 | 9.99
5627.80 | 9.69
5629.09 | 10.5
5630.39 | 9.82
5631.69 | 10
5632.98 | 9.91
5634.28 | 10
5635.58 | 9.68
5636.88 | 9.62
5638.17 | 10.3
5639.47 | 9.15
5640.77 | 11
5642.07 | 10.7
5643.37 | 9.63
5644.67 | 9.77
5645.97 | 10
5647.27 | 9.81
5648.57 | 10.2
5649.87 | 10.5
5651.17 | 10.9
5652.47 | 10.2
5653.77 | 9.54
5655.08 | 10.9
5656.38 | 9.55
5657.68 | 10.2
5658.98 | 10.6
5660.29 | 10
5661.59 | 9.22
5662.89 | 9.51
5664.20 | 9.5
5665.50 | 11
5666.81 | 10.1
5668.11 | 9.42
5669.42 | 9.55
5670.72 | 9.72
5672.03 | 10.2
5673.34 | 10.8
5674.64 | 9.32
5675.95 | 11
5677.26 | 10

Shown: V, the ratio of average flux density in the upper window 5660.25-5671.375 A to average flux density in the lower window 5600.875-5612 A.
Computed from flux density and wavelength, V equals 1.0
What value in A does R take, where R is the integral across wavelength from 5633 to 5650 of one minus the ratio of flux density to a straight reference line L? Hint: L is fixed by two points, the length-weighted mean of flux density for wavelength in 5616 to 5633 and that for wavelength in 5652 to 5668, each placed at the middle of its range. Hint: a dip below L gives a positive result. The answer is 0.1 A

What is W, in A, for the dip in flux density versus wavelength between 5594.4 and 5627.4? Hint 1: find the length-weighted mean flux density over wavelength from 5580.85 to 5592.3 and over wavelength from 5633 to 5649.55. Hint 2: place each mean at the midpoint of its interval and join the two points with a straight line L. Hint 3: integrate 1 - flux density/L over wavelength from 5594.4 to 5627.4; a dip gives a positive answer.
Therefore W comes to 0.1 A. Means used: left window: 9.95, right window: 9.99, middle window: 9.95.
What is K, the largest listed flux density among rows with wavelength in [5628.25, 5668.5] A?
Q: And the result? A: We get 11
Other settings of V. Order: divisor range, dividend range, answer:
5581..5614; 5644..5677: 1.02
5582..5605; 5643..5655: 1.04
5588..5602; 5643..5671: 1.05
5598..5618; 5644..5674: 1.01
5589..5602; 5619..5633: 1.07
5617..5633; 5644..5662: 0.99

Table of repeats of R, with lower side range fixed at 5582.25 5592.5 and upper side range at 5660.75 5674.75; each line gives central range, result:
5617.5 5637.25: -0.4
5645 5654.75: -0.3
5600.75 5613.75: -0.2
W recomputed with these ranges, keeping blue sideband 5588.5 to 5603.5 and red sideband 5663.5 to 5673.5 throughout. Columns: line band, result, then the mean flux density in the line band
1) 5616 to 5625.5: -0.55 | 10.2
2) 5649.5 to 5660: -0.41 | 10.3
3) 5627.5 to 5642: -0.36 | 10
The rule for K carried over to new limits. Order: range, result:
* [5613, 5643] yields 11.2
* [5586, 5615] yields 11.1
